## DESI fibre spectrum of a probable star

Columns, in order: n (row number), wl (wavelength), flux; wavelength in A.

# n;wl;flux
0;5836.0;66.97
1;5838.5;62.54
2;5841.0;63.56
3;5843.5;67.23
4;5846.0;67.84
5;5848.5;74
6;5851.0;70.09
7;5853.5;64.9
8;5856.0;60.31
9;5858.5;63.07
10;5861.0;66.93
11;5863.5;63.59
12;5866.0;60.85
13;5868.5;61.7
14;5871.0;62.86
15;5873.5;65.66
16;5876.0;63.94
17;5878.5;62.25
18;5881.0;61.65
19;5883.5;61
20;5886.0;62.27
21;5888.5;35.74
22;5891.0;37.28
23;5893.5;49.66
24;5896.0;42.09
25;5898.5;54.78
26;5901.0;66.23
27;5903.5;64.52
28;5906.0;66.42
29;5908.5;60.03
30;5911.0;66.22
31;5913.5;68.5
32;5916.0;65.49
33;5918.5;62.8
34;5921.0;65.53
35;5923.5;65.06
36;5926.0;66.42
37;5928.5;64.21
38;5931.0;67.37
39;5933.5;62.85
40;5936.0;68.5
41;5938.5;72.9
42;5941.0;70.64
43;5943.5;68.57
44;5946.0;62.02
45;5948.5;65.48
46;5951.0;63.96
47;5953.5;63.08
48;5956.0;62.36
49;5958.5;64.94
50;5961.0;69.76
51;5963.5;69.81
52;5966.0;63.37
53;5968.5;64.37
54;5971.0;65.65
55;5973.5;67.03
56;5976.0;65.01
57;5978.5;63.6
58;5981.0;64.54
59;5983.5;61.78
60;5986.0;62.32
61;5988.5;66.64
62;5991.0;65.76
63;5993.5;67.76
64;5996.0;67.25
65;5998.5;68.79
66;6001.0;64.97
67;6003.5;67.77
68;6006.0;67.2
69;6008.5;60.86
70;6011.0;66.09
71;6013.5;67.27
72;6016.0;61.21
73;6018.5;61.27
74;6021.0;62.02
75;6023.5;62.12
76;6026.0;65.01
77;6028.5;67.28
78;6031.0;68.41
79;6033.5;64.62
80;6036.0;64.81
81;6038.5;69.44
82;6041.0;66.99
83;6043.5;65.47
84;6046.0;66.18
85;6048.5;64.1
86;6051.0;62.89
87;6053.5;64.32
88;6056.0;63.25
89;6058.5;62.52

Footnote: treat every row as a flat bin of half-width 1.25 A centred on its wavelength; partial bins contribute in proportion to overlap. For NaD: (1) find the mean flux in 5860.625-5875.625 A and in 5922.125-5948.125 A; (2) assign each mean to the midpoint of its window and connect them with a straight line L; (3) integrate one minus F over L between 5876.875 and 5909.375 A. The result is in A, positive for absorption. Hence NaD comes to 4.5 A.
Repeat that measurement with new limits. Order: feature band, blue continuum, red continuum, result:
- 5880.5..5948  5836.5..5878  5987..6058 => 3.7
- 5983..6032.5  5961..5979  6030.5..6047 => 0.8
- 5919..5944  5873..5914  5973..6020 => -2.7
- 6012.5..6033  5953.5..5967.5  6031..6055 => 0.4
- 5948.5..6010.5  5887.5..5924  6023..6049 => -2.8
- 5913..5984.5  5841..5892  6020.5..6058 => -2.6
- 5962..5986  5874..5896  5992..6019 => -0.9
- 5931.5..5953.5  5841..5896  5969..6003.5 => -1.0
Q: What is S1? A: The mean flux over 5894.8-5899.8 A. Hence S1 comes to 48.7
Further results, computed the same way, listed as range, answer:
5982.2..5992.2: 64.1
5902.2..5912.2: 64.3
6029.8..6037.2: 65.9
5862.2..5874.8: 63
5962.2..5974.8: 66.1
